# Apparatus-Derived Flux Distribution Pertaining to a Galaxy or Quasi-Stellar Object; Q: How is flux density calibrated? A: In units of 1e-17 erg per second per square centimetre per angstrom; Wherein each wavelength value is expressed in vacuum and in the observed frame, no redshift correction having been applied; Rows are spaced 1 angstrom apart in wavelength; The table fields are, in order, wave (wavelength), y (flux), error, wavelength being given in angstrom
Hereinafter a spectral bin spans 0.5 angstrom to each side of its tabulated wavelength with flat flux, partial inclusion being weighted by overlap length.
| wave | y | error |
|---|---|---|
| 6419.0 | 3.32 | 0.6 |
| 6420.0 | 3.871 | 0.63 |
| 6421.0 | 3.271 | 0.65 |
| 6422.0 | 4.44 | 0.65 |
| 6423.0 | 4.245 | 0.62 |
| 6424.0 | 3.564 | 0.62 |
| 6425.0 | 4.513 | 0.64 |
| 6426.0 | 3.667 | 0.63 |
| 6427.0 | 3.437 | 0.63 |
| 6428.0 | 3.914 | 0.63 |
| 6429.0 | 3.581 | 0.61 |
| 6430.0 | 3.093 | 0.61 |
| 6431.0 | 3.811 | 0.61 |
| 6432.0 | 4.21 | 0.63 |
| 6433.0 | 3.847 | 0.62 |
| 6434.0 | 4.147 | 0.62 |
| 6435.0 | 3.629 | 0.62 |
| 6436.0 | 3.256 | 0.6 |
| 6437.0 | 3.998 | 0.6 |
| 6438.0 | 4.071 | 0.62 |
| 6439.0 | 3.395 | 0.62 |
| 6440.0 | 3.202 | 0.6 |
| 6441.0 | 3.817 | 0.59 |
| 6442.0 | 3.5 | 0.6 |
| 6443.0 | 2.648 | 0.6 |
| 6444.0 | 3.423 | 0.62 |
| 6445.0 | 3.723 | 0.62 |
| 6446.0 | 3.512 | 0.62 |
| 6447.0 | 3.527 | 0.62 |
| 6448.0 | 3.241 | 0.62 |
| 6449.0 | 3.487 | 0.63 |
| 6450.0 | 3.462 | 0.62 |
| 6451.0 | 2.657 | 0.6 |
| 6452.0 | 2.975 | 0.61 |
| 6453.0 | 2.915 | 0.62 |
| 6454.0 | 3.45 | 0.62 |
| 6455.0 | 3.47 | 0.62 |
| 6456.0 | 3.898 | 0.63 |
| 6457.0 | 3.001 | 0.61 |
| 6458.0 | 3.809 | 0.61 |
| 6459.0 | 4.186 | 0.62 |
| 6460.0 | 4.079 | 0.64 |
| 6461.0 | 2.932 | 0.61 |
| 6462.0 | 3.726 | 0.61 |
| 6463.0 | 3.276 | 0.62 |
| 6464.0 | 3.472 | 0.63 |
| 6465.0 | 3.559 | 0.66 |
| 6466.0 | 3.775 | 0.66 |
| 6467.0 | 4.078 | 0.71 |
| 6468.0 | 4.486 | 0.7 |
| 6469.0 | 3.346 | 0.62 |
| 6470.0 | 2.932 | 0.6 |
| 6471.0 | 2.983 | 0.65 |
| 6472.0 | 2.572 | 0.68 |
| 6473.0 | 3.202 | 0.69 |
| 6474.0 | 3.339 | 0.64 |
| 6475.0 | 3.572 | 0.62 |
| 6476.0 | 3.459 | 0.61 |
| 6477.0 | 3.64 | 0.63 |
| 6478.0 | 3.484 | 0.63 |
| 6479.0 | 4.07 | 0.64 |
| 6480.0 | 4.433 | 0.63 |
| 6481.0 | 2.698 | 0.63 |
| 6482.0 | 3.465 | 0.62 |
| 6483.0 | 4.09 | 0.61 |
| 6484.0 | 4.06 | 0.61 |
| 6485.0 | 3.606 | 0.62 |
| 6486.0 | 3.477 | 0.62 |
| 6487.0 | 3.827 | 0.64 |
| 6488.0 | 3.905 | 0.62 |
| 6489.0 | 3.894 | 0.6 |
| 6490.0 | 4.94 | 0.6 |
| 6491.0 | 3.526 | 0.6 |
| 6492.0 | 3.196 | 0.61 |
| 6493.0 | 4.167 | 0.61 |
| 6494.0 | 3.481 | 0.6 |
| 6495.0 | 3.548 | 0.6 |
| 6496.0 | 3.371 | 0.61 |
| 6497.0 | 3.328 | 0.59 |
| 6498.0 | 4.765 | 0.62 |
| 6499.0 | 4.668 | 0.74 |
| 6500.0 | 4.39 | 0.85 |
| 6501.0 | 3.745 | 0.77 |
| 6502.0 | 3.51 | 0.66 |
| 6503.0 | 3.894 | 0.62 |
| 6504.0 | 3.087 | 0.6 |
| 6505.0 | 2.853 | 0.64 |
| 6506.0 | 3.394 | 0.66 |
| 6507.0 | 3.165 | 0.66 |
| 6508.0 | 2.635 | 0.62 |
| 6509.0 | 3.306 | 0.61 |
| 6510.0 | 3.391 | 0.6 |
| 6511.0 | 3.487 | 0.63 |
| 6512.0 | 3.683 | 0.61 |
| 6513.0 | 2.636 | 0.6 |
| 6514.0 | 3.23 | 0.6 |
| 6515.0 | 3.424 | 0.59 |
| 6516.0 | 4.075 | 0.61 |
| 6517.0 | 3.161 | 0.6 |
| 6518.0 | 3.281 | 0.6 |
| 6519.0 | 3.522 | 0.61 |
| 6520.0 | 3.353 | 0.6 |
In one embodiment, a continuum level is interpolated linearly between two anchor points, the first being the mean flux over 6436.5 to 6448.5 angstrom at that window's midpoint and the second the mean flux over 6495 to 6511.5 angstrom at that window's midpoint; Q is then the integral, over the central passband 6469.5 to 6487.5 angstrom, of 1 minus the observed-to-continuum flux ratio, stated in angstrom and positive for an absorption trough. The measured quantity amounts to 0.2 angstrom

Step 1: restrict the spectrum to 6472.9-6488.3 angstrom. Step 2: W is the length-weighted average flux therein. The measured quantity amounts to 3.65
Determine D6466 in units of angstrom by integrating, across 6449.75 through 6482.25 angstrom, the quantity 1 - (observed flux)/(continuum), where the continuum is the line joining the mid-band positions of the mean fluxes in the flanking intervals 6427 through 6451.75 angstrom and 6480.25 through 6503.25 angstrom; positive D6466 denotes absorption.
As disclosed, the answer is 1.9 angstrom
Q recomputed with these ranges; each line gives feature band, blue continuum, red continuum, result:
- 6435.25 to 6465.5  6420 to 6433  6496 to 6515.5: 2.14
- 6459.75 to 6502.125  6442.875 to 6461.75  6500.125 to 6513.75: -3.96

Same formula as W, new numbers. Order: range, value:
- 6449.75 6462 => 3.41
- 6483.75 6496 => 3.78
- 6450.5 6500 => 3.62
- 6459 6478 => 3.49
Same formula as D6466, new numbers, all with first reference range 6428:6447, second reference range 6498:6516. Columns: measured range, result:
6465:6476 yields 0.4 angstrom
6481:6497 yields -0.9 angstrom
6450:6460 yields 0.5 angstrom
